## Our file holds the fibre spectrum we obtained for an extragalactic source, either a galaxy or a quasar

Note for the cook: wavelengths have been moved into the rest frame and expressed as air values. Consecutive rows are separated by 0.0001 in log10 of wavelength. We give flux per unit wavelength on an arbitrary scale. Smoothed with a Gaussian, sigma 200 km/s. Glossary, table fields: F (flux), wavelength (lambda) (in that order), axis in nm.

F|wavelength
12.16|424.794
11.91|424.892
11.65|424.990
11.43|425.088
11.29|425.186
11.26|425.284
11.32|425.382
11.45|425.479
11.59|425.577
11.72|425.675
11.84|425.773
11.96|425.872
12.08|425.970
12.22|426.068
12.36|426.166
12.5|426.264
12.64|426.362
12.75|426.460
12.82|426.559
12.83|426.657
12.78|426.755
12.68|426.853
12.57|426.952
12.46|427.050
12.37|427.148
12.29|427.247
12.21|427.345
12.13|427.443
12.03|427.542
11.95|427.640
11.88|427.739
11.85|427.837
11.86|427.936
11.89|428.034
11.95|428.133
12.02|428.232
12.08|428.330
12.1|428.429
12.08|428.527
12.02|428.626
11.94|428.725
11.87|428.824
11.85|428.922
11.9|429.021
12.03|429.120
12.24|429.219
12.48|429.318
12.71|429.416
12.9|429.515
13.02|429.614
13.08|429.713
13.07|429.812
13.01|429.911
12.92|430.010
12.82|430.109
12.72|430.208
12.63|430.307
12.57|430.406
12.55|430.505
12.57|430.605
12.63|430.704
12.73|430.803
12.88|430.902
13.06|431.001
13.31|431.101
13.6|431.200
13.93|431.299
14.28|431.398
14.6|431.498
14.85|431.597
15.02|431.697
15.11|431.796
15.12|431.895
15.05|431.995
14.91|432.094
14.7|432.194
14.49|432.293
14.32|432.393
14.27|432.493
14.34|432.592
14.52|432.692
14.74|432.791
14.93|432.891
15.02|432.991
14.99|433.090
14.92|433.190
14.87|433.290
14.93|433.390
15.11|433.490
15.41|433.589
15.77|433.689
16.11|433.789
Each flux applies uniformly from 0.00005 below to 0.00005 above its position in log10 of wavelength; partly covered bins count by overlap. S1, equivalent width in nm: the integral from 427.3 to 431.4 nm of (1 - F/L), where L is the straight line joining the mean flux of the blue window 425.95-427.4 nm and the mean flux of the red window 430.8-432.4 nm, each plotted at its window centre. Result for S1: 0.30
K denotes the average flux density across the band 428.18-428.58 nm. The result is 12.1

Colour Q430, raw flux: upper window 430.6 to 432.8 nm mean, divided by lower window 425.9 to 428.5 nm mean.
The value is 1.2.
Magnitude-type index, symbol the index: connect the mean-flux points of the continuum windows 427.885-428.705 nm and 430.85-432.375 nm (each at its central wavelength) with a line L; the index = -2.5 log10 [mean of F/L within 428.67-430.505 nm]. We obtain 0.03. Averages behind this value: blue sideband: 12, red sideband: 14.3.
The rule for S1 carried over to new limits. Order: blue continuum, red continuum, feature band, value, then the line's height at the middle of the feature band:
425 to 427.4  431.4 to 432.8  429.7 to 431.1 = 0.11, 14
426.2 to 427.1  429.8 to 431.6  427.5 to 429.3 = 0.13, 12.9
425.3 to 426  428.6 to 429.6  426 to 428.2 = -0.08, 11.9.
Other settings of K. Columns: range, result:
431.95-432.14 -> 15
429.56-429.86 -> 13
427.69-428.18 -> 11.9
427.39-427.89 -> 12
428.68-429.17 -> 11.9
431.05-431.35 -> 13.6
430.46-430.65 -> 12.5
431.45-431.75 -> 14.8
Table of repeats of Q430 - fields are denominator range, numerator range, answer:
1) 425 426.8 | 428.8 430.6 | 1.05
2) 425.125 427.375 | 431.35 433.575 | 1.21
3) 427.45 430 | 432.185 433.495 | 1.20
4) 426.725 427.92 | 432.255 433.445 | 1.20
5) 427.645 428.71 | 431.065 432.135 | 1.22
